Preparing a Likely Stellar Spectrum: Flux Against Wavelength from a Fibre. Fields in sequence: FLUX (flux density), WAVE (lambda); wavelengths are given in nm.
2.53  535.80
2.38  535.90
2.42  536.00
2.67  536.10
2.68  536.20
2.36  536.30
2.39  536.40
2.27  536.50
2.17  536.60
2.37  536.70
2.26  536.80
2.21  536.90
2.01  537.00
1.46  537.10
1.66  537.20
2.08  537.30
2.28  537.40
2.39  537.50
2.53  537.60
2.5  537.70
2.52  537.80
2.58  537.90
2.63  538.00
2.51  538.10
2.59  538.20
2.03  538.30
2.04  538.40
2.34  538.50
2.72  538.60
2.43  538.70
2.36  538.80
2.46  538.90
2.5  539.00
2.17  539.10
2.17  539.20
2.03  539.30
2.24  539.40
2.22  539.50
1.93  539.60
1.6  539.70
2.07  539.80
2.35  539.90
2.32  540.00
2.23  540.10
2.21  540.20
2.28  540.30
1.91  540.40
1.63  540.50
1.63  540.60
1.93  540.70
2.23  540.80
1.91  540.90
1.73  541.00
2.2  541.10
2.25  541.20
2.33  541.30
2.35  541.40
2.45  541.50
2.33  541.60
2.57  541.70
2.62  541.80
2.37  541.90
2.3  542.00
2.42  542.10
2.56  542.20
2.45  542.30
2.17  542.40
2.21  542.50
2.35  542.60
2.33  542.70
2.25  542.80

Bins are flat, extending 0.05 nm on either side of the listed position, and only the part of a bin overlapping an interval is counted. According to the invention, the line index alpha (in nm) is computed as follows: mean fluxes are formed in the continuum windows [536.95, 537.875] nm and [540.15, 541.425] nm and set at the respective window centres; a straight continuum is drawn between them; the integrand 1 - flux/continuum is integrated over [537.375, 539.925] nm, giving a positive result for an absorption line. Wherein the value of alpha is -0.23 nm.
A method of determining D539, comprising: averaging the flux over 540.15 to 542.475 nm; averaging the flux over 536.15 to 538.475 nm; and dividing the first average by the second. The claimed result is 0.97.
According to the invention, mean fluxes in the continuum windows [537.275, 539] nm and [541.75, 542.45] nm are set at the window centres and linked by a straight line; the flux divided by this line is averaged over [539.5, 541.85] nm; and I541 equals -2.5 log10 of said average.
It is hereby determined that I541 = 0.13 mag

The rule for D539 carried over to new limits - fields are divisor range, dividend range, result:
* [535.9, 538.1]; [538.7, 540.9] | 0.92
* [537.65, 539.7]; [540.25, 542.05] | 0.93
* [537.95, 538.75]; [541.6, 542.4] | 1.01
